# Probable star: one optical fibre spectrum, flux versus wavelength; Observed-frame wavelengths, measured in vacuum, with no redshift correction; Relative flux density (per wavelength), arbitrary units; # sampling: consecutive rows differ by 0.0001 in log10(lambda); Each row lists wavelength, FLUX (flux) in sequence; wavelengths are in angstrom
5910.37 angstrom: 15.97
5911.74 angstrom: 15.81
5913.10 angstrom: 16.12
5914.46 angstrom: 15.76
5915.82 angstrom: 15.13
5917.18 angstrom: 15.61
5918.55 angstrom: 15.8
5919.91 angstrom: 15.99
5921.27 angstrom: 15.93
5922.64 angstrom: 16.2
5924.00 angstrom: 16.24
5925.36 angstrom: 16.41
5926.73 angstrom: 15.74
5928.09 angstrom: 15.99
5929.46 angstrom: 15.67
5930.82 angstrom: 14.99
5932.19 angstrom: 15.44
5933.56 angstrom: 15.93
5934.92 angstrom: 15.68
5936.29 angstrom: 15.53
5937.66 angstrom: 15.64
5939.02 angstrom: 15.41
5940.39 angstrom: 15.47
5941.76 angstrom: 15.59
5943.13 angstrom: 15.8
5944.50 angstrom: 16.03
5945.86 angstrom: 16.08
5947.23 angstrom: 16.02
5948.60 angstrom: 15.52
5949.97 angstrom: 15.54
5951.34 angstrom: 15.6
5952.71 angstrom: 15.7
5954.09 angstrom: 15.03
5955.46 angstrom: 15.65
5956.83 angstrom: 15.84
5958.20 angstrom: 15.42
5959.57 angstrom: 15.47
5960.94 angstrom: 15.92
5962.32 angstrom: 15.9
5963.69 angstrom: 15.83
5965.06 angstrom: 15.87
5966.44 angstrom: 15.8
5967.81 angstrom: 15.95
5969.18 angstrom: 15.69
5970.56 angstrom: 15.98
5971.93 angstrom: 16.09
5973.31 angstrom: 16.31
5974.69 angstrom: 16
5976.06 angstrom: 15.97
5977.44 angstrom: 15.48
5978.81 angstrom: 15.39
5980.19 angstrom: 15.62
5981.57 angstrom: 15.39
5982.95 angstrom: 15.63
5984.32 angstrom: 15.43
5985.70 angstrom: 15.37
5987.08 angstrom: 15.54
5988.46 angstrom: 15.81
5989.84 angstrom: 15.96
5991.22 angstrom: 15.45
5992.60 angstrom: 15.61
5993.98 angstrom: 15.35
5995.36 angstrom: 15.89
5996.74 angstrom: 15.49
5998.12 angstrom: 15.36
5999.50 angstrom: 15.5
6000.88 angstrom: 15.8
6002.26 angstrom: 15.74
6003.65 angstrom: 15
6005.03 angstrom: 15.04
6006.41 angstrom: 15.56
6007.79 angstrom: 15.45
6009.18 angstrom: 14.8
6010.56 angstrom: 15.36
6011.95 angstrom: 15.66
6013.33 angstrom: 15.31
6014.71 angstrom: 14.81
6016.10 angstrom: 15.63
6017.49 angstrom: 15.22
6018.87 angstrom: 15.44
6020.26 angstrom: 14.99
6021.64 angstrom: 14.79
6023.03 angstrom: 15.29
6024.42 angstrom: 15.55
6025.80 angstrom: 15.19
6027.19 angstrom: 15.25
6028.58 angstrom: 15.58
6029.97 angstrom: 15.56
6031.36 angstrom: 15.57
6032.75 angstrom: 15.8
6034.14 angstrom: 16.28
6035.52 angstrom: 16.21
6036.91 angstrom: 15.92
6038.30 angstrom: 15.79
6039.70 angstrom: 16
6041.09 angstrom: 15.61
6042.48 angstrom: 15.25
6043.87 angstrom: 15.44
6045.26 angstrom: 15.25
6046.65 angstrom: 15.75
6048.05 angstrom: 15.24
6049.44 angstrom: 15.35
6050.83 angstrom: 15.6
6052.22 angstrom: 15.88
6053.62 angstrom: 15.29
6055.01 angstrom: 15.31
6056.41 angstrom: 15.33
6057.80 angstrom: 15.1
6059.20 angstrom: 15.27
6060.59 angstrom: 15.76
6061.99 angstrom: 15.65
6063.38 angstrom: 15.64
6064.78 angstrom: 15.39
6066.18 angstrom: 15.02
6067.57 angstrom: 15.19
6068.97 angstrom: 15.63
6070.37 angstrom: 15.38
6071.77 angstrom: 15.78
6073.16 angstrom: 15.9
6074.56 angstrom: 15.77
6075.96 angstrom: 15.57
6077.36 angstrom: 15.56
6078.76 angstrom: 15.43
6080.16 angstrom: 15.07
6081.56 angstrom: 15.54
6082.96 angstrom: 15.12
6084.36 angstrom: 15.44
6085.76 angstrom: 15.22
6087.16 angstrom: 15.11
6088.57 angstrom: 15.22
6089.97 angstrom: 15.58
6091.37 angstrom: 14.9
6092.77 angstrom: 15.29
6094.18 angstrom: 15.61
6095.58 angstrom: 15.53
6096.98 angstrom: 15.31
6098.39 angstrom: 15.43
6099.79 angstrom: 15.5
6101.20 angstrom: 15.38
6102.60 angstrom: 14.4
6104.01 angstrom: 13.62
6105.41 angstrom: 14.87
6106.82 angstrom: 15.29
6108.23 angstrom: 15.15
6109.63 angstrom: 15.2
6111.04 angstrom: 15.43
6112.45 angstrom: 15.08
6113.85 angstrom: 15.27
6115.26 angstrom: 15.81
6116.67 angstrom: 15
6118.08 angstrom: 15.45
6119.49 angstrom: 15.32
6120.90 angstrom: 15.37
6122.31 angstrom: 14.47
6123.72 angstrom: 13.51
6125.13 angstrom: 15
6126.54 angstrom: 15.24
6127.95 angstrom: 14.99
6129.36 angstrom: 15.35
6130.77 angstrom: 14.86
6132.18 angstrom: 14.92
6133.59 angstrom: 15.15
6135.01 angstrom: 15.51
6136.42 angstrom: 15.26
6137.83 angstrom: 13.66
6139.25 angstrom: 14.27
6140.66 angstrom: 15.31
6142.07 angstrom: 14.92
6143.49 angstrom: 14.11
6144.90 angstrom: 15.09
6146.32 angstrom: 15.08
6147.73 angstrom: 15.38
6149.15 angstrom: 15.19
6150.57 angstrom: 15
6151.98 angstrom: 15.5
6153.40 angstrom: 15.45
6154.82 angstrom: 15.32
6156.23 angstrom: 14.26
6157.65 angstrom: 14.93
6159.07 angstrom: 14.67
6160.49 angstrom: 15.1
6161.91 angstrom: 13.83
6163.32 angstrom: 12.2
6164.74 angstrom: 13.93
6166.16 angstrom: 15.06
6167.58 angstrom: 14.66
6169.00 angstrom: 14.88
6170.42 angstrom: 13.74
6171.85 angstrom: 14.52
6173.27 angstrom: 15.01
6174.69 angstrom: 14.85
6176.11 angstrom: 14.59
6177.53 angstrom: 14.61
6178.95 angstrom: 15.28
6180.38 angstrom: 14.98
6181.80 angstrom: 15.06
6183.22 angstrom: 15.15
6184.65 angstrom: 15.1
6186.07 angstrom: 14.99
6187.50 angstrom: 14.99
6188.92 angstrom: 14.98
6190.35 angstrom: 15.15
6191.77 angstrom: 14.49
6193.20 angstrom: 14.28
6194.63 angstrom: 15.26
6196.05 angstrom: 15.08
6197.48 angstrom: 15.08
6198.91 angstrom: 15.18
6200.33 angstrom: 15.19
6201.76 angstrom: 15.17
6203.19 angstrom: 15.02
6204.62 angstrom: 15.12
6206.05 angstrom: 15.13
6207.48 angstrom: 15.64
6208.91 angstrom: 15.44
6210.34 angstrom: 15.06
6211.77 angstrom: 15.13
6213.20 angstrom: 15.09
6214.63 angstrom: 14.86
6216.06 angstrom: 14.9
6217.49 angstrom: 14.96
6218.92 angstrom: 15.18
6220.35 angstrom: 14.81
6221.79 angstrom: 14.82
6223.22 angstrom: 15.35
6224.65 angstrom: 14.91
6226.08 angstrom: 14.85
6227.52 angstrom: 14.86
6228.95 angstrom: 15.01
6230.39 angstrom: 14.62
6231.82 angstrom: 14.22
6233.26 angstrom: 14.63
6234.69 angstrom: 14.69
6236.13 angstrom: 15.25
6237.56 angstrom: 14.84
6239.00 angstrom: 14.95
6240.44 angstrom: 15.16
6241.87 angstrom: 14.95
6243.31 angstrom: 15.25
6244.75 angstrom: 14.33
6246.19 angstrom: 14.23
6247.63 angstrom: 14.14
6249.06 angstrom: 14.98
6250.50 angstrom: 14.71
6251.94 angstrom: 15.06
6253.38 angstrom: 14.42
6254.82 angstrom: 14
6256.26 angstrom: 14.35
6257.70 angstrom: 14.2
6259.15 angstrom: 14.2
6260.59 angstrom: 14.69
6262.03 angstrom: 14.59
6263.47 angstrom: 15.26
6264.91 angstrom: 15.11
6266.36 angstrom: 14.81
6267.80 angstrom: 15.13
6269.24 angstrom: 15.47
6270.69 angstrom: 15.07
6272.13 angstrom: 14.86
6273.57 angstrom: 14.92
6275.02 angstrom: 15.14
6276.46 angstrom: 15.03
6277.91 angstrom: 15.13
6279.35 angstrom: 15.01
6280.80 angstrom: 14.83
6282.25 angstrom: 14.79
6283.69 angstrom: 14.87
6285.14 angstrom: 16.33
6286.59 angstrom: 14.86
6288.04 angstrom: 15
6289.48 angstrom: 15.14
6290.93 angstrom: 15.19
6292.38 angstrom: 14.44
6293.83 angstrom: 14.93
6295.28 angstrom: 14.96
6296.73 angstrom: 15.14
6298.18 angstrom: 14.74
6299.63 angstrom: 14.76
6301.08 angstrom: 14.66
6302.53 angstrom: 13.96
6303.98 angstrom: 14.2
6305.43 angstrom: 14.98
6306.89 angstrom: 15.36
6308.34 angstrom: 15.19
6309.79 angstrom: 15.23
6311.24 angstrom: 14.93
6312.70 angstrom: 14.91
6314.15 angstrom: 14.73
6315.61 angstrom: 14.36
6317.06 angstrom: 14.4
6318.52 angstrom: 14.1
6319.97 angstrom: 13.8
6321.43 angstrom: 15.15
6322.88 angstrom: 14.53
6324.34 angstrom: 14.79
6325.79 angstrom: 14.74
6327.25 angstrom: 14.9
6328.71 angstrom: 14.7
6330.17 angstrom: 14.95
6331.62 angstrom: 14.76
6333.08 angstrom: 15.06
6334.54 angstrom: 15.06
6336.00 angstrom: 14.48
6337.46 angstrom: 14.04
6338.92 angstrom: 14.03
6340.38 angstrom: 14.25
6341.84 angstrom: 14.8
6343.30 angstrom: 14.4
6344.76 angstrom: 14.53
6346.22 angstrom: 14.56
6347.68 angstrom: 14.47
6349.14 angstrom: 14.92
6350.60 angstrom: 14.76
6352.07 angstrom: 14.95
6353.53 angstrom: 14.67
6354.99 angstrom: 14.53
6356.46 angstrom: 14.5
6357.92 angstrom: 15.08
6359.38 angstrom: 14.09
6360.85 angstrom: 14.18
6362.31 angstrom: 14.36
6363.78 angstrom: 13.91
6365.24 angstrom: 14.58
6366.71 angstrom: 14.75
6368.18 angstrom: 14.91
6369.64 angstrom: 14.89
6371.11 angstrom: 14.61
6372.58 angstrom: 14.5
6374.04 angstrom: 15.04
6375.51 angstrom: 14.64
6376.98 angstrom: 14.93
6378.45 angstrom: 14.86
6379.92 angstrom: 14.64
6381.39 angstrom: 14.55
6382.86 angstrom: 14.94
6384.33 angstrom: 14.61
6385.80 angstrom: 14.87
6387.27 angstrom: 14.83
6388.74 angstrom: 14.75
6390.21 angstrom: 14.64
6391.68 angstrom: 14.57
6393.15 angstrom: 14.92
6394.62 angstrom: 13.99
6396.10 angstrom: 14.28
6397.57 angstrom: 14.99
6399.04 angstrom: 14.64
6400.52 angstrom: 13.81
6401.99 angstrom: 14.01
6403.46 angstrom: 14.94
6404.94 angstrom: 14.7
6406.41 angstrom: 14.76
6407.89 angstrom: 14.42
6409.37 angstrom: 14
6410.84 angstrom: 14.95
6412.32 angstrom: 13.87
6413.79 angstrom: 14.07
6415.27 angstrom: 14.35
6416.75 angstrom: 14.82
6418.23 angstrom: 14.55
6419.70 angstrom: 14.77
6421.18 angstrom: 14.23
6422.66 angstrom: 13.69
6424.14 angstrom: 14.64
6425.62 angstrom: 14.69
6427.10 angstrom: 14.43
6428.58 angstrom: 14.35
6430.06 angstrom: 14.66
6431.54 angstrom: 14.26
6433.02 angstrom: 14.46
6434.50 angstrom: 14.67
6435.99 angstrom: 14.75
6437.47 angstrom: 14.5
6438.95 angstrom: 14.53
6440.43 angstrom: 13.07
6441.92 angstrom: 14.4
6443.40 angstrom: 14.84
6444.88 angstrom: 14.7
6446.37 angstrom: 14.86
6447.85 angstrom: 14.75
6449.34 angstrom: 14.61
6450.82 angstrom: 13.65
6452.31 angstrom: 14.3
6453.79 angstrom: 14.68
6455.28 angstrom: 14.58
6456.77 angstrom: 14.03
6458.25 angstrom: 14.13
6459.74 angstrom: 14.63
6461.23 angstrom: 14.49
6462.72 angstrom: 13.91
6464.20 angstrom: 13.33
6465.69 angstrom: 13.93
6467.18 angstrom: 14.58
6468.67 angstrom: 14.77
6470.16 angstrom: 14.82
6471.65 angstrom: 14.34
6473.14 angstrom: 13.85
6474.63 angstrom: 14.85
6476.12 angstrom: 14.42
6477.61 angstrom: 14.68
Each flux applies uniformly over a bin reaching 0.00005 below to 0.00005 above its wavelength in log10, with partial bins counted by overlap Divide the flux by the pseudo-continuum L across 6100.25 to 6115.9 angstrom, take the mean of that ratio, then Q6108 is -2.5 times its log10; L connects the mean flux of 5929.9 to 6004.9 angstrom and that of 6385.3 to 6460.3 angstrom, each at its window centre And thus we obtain 0.02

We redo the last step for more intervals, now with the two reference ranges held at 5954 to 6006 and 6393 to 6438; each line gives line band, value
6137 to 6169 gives 0.04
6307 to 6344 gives 0.00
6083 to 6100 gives 0.00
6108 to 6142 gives 0.02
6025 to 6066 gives -0.01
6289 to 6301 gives -0.01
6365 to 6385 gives -0.01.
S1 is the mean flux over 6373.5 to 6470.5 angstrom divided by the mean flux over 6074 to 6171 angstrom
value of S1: 1.0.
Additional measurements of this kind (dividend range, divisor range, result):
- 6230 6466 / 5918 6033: 0.94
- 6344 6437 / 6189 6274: 0.98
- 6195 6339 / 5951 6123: 0.96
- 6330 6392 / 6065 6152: 0.97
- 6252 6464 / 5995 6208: 0.96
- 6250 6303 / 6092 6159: 0.99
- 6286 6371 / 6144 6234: 0.99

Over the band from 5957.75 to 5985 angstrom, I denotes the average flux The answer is 15.8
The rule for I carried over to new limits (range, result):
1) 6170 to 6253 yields 14.9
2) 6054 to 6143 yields 15.2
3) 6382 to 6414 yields 14.5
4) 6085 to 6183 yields 14.9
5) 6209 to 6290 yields 14.9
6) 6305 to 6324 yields 14.7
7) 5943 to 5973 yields 15.8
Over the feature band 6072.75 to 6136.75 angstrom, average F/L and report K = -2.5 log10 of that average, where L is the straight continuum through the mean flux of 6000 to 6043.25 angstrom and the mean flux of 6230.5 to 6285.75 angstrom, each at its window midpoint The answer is 0.00 mag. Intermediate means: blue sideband 15.5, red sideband 14.8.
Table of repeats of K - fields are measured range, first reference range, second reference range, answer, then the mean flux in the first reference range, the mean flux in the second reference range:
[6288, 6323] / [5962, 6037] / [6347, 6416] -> 0.00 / 15.6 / 14.6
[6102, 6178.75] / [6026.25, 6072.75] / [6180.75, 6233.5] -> 0.03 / 15.5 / 15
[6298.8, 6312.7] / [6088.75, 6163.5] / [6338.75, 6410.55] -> -0.01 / 15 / 14.6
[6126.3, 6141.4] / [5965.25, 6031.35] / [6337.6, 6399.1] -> 0.02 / 15.5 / 14.6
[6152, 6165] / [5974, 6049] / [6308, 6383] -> 0.05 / 15.5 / 14.6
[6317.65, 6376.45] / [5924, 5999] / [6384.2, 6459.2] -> 0.00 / 15.7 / 14.5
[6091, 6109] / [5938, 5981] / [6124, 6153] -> 0.00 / 15.7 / 15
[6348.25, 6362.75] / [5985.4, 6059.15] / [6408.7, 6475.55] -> 0.00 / 15.5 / 14.4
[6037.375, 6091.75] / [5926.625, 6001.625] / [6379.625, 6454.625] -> 0.00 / 15.7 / 14.5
